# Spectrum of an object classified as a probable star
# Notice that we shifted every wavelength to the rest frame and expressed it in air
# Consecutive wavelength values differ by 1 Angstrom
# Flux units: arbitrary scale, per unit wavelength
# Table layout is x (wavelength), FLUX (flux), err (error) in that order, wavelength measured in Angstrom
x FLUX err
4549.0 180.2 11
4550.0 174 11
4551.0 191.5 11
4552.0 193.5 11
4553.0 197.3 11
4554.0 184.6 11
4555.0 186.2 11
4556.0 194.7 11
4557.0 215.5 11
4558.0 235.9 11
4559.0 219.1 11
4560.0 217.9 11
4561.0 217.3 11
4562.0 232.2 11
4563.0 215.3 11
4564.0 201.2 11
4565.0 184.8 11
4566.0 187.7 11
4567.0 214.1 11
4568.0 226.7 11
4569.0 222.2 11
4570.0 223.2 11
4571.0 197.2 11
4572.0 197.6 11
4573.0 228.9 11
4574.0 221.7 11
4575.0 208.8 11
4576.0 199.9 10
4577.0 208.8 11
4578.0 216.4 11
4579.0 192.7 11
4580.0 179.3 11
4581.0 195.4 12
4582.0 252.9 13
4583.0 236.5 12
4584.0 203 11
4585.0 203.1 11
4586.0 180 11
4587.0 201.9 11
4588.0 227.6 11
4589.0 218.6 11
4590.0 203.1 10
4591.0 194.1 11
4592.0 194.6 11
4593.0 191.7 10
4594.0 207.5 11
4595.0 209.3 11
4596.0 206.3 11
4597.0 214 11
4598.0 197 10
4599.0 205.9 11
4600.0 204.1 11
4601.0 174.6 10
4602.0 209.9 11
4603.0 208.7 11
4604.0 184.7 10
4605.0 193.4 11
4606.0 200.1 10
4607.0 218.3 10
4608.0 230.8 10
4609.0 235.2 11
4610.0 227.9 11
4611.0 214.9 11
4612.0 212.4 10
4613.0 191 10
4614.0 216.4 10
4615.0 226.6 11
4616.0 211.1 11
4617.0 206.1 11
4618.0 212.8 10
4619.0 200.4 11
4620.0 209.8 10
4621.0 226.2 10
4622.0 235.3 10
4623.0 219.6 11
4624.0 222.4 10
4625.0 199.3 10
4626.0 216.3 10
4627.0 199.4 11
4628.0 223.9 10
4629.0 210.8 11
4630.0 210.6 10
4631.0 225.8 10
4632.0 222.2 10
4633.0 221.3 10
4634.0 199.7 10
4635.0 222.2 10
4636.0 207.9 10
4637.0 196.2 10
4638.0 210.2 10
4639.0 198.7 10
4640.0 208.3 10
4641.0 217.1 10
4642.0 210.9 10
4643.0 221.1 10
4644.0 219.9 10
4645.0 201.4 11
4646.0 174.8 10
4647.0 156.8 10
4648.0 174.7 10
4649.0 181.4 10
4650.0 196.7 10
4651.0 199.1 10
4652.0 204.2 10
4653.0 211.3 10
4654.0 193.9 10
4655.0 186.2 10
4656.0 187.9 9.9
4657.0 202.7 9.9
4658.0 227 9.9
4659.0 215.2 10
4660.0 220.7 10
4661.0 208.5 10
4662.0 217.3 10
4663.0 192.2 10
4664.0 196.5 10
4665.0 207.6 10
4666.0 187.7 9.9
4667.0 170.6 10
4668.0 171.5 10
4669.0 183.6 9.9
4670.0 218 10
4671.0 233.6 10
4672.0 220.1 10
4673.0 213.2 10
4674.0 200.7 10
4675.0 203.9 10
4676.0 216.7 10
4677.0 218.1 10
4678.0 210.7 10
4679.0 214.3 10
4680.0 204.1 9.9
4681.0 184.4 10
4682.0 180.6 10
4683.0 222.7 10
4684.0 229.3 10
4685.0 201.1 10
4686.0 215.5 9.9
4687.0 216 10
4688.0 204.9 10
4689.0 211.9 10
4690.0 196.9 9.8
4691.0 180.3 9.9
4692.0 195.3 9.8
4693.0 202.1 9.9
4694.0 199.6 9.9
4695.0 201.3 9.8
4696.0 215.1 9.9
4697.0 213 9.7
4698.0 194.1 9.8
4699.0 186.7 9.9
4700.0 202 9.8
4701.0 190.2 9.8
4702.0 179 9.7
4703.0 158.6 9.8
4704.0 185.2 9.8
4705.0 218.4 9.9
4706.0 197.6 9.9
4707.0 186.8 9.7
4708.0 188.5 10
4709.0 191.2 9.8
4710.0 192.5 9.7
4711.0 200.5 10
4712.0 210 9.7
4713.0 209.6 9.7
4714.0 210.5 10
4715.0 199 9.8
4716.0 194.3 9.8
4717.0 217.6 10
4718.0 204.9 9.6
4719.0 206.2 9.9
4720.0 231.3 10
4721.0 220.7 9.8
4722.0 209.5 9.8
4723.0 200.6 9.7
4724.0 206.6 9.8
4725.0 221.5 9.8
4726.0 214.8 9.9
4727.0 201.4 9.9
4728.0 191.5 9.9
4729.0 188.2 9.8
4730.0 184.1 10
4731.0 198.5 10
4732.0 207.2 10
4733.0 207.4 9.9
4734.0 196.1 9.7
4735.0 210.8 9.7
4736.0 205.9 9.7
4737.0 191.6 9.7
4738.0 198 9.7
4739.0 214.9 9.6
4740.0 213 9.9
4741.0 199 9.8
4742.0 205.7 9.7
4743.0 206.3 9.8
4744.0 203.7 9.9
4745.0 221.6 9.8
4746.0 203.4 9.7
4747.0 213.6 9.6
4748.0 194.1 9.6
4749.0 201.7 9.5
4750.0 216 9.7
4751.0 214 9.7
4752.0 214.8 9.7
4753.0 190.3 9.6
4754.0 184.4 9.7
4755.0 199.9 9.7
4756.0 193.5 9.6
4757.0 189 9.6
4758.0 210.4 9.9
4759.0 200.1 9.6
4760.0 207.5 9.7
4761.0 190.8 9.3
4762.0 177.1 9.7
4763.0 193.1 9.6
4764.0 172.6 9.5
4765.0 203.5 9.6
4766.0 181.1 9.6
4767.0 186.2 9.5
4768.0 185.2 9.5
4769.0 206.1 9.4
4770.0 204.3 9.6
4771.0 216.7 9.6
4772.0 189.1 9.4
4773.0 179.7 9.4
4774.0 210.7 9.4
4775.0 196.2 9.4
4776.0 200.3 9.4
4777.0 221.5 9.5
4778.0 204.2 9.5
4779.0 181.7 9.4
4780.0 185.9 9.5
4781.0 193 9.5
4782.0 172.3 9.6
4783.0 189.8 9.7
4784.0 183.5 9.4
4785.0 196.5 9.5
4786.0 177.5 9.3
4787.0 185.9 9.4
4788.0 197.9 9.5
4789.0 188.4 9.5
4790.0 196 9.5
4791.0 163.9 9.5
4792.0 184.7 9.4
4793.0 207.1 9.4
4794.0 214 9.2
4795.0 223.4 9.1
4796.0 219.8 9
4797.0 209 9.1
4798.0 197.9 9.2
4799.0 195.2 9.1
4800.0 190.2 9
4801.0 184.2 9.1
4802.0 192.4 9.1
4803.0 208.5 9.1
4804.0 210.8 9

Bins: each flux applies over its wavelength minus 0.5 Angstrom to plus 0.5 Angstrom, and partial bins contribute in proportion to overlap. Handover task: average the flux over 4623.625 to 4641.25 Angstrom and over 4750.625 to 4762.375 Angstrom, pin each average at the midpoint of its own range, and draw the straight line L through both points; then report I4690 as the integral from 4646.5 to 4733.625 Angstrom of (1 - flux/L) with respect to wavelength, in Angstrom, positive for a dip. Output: 1.6 Angstrom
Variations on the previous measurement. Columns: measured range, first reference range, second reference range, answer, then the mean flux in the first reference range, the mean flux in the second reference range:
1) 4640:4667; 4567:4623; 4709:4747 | 0.99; 210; 205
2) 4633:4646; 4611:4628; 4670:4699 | 0.17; 213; 207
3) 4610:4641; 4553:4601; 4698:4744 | -1.13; 208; 201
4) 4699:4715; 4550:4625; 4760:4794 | 0.29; 208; 192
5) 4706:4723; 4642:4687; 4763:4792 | -0.57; 202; 192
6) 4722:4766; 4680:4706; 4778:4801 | -1.12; 199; 193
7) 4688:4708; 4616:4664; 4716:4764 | 0.90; 207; 203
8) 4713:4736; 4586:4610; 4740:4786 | -0.72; 206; 198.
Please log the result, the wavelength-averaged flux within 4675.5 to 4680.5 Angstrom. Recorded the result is 213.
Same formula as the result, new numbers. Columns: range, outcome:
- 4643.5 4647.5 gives 188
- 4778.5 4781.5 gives 187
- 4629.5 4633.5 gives 220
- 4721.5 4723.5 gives 205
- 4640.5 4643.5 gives 216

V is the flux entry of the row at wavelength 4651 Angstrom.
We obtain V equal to 199.1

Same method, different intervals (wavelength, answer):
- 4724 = 206.6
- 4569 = 222.2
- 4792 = 184.7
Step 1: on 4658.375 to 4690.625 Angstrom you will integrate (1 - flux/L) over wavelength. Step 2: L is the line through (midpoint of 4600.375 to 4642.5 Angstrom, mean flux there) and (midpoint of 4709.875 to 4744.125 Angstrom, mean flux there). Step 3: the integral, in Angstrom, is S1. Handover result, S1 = 0.4 Angstrom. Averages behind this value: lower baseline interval 212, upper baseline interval 205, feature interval 206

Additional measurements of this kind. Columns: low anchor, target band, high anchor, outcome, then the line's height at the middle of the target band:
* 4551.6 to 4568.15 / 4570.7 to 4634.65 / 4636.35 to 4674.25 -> -1.7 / 204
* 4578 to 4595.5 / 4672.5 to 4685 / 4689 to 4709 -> -0.7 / 197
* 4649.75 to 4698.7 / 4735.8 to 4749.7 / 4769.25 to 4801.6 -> -0.4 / 199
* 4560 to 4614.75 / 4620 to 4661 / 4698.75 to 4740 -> -0.3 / 205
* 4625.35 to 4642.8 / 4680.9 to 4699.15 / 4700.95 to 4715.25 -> -0.4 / 199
